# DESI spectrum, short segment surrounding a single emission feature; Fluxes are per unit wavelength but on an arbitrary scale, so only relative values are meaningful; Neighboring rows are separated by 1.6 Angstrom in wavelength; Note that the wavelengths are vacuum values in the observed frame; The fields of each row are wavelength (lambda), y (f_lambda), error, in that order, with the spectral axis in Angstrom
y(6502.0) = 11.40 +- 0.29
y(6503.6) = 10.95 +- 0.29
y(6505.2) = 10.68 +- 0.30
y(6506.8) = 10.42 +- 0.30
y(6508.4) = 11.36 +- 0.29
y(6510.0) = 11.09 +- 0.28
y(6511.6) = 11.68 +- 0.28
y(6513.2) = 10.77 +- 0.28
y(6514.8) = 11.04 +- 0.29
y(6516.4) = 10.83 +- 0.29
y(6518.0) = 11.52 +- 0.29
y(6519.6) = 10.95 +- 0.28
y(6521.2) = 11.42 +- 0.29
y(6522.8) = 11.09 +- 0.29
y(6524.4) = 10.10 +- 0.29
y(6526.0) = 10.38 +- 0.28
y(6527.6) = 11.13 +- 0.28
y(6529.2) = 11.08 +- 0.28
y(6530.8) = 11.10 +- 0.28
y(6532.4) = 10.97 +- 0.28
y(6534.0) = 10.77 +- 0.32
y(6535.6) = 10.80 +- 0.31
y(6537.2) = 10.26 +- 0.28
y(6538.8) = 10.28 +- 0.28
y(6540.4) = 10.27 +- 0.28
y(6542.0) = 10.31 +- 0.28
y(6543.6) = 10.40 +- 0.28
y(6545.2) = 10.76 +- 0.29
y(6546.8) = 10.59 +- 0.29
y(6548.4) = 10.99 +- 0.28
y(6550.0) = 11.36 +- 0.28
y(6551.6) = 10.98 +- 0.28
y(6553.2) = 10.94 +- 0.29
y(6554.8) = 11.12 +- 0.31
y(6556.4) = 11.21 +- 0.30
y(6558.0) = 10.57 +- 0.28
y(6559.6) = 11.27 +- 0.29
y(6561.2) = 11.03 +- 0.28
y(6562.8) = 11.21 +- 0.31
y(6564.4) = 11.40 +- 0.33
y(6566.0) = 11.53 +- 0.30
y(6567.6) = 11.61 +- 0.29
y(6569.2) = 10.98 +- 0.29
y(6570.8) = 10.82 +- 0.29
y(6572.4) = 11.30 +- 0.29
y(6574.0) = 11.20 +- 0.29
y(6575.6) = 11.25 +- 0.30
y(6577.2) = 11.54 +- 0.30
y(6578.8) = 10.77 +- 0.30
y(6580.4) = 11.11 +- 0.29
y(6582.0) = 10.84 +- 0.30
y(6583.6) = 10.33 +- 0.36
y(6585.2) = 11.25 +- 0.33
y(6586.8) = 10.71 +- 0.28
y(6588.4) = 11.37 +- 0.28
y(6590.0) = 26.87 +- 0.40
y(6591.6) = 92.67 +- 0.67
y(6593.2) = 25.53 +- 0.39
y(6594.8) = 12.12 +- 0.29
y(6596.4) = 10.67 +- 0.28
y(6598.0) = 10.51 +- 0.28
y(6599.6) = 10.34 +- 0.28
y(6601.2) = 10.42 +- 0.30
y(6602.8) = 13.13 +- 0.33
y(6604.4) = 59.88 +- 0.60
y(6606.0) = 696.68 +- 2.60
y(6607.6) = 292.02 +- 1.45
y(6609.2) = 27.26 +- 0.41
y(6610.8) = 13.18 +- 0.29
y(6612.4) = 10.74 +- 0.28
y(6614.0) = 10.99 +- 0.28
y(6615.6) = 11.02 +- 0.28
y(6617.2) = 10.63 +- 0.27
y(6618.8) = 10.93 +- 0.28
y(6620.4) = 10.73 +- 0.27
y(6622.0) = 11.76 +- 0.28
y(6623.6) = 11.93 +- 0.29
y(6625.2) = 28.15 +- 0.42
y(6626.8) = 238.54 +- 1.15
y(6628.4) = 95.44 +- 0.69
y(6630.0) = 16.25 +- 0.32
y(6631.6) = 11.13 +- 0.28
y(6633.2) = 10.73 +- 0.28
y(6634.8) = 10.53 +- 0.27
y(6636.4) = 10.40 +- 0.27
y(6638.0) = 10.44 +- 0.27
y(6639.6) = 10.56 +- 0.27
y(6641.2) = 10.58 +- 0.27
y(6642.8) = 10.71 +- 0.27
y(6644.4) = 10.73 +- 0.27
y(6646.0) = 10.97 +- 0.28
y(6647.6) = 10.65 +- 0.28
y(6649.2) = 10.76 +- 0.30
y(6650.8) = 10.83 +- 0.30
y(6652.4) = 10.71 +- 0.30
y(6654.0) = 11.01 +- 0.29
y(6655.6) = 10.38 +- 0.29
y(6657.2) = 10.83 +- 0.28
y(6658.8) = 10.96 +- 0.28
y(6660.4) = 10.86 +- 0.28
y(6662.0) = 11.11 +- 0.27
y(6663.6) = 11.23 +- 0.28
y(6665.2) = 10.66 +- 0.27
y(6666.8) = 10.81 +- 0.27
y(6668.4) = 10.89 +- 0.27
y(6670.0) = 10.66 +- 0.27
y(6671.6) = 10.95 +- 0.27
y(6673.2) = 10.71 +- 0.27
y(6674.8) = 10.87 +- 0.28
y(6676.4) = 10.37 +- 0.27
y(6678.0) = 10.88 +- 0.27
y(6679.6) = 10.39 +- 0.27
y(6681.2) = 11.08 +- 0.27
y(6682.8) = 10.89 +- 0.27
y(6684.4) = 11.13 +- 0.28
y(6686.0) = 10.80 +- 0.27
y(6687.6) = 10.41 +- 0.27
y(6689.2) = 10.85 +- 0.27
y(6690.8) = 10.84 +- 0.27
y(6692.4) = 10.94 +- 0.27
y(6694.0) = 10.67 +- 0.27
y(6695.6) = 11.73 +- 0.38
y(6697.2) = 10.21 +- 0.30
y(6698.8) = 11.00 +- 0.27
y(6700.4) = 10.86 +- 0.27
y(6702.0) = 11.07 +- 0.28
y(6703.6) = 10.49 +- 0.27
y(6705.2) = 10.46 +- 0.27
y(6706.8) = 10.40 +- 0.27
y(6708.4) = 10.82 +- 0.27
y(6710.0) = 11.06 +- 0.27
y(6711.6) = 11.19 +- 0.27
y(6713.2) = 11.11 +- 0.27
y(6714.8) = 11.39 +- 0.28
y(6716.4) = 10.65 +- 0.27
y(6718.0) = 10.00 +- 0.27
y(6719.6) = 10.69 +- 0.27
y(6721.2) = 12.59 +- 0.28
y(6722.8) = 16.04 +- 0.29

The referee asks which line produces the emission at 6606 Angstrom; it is H-alpha 6563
